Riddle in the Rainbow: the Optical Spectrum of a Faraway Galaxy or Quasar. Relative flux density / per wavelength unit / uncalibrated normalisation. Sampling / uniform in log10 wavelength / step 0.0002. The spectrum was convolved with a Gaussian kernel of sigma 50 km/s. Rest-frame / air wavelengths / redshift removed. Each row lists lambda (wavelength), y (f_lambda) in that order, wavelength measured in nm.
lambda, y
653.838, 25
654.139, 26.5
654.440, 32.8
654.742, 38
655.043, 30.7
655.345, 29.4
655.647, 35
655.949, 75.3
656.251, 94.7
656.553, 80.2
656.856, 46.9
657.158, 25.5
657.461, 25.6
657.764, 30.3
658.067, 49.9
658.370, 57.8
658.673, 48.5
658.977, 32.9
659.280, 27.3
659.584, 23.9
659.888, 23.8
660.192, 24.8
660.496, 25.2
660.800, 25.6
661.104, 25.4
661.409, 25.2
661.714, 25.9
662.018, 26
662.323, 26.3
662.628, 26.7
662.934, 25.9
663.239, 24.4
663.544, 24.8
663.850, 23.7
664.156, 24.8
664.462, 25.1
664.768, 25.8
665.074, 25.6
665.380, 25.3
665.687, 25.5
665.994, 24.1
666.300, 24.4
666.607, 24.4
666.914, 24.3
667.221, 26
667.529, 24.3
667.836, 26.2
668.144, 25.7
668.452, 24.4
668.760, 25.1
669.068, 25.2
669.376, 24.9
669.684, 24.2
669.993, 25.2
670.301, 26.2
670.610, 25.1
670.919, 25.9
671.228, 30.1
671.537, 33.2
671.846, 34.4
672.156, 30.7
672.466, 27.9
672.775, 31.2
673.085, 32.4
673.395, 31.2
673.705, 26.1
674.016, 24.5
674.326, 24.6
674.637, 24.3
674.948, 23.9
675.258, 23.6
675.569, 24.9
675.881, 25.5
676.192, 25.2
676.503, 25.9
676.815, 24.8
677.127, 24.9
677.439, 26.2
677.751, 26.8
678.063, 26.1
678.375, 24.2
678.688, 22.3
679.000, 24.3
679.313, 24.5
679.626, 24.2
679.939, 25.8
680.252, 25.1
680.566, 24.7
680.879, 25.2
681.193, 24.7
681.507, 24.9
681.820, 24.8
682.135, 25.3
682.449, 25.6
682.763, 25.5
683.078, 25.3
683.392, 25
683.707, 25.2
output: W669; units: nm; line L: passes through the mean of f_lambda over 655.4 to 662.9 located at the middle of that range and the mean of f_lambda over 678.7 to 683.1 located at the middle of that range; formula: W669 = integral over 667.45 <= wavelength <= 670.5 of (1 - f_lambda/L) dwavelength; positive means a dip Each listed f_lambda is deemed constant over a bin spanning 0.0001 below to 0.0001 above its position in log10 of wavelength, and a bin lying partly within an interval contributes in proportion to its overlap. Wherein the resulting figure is 0.638 nm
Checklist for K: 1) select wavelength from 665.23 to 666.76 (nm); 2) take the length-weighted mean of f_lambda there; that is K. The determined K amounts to 24.7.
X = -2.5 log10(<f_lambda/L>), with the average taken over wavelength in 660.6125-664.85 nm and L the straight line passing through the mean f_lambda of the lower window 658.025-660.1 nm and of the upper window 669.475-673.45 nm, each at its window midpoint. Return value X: 0.33 mag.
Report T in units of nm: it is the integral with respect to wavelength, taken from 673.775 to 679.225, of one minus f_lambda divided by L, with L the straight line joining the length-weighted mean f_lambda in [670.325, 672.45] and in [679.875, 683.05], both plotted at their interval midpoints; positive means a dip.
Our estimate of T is 0.49 nm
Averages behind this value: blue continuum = 29.5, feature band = 24.8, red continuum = 25.1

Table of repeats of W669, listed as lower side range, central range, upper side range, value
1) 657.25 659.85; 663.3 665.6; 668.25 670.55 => 0.39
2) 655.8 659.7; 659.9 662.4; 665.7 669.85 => 0.91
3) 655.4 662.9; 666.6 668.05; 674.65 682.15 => 0.32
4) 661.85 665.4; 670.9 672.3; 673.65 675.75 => -0.37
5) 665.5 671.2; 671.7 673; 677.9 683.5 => -0.31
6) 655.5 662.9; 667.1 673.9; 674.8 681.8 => 0.55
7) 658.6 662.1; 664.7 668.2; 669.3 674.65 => 0.33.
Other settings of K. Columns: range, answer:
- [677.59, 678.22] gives 26.5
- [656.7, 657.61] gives 32.9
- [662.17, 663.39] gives 25.8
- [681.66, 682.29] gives 25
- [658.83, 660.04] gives 27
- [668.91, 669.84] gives 24.8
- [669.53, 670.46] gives 25.2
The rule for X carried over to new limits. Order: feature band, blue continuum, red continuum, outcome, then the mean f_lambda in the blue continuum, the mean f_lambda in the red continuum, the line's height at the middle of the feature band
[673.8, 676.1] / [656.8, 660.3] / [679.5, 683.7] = 0.14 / 34.6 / 25.1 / 27.8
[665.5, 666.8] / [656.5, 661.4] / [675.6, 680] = 0.25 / 34.6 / 25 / 31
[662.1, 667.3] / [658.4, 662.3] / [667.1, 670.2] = 0.07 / 28.8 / 25.1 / 26.9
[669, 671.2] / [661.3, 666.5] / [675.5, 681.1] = -0.02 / 25.3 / 25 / 25.2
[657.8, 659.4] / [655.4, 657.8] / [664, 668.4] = 0.09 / 51.8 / 25.1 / 46.2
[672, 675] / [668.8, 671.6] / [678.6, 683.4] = -0.08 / 26.4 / 24.9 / 25.9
